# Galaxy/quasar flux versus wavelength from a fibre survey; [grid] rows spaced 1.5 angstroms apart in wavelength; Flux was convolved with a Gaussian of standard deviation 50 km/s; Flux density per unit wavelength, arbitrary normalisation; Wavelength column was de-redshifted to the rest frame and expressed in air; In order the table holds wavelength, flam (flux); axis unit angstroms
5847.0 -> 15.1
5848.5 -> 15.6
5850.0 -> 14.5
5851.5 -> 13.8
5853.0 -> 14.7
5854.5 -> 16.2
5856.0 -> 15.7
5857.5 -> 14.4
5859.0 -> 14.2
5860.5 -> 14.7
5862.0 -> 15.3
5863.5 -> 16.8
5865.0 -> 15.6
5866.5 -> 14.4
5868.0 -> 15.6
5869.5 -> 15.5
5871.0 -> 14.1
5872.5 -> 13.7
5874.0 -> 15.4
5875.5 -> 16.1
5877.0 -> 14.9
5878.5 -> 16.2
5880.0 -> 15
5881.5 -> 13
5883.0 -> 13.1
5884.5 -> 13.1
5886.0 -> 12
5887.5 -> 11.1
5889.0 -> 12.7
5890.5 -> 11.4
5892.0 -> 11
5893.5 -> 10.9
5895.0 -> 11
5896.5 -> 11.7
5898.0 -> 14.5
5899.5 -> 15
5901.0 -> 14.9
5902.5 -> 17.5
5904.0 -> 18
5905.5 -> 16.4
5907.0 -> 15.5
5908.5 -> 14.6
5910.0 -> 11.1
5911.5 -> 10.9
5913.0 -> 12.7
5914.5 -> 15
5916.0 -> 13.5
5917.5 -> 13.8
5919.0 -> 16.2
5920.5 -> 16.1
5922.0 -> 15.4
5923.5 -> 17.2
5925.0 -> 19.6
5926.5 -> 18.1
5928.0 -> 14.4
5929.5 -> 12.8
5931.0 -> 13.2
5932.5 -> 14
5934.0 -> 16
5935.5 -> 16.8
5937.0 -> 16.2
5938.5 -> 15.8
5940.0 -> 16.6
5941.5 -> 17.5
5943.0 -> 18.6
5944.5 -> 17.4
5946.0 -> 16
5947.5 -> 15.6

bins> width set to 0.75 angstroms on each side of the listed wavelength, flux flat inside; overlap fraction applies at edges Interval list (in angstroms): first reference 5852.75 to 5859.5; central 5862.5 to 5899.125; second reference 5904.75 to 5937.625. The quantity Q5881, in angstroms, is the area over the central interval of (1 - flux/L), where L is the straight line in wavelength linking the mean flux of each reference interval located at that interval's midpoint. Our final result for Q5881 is 3.2 angstroms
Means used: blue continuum 15.1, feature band 13.7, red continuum 15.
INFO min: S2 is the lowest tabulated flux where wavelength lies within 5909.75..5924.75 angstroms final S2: 10.9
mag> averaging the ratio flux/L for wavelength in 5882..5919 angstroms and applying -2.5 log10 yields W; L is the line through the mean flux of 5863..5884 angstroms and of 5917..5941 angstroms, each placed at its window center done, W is 0.14 mag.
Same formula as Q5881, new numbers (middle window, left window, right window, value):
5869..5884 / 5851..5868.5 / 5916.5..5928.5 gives 0.8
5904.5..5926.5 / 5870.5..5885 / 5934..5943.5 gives 1.3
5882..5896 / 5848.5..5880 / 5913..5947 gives 3.2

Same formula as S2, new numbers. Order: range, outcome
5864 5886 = 12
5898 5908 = 14.5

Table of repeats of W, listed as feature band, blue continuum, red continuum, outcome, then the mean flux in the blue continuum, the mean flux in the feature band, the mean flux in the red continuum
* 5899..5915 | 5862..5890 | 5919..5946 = 0.049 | 14.3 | 14.7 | 16.2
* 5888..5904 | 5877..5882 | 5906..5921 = 0.089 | 14.8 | 13.3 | 13.9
